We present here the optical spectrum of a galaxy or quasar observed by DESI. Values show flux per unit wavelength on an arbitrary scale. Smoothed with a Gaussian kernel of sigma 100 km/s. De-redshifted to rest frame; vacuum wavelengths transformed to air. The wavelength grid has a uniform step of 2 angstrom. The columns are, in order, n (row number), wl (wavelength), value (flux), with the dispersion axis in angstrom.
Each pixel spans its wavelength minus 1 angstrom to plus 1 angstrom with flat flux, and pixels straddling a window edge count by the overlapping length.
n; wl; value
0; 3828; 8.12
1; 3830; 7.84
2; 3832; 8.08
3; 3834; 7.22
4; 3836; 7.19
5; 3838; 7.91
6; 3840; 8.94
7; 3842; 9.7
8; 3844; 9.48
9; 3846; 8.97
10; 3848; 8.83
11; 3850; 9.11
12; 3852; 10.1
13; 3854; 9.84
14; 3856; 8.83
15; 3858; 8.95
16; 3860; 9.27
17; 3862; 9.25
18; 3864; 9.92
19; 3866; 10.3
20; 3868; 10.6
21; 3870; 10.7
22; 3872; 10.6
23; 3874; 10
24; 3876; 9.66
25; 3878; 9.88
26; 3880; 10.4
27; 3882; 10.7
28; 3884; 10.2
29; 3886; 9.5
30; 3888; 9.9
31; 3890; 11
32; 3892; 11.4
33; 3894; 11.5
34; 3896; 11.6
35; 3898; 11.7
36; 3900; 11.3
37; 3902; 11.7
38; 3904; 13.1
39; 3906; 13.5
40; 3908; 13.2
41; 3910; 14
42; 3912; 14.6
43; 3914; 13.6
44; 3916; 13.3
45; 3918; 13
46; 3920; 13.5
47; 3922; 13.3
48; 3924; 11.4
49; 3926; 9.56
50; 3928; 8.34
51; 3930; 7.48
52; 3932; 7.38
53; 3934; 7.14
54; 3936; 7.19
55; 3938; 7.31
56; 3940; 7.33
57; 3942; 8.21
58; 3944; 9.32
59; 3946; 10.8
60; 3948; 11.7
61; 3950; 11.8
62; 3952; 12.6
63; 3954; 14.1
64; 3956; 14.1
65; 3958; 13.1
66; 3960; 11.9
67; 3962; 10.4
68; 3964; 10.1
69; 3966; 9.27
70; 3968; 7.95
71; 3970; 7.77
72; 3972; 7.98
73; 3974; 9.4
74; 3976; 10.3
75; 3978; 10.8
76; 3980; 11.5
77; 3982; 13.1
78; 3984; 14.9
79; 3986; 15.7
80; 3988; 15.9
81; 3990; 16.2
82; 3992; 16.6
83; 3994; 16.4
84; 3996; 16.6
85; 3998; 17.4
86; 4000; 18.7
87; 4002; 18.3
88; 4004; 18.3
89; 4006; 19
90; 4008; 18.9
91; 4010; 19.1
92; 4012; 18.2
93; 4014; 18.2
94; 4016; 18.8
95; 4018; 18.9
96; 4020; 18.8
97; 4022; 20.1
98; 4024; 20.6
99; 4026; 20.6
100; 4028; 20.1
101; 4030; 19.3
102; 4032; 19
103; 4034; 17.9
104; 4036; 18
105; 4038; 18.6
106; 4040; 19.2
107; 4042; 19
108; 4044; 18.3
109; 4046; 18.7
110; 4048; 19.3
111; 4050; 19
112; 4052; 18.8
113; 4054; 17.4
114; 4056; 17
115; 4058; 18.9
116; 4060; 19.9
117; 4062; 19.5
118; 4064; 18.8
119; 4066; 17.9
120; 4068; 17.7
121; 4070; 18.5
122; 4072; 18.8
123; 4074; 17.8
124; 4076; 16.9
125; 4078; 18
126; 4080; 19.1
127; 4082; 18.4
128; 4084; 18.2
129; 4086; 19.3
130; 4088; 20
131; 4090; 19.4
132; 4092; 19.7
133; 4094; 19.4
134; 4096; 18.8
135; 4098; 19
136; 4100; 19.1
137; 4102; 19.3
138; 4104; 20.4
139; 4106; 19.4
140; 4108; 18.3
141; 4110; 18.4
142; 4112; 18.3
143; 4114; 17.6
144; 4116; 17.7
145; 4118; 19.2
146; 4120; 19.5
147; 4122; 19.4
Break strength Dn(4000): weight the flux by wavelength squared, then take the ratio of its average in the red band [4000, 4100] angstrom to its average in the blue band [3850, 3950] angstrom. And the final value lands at 1.9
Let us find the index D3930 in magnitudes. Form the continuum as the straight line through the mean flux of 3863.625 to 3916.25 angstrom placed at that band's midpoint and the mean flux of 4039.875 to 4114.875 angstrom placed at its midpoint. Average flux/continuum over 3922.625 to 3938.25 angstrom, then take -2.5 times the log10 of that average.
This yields 0.471 mag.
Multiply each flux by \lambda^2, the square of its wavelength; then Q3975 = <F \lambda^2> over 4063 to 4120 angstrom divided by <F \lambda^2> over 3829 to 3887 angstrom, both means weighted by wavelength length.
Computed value 2.24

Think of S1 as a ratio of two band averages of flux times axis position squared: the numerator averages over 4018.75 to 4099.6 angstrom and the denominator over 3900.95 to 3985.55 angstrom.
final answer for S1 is 1.81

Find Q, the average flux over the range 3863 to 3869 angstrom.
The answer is 10.3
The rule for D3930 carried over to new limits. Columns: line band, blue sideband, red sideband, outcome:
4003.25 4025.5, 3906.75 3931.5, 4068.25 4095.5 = -0.19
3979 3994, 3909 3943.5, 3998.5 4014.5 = 0.11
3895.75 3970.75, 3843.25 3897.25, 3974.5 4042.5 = 0.20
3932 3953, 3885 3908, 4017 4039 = 0.47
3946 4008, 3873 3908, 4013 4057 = 0.18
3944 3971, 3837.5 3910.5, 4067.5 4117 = 0.21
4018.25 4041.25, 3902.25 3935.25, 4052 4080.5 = -0.16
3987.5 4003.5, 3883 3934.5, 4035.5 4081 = -0.10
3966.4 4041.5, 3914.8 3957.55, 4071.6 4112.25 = -0.15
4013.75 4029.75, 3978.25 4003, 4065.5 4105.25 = -0.17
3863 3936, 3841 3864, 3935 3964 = -0.11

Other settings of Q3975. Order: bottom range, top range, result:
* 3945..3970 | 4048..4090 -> 1.73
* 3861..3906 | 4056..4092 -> 1.91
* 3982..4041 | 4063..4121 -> 1.07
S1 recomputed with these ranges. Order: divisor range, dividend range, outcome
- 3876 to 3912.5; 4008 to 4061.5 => 1.76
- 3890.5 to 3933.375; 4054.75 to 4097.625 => 1.72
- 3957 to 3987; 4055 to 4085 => 1.76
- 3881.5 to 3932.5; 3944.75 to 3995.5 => 1.09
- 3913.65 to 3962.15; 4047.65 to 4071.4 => 1.84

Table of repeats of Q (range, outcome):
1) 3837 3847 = 9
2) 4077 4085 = 18.4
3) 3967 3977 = 8.68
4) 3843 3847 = 9.23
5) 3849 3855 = 9.68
